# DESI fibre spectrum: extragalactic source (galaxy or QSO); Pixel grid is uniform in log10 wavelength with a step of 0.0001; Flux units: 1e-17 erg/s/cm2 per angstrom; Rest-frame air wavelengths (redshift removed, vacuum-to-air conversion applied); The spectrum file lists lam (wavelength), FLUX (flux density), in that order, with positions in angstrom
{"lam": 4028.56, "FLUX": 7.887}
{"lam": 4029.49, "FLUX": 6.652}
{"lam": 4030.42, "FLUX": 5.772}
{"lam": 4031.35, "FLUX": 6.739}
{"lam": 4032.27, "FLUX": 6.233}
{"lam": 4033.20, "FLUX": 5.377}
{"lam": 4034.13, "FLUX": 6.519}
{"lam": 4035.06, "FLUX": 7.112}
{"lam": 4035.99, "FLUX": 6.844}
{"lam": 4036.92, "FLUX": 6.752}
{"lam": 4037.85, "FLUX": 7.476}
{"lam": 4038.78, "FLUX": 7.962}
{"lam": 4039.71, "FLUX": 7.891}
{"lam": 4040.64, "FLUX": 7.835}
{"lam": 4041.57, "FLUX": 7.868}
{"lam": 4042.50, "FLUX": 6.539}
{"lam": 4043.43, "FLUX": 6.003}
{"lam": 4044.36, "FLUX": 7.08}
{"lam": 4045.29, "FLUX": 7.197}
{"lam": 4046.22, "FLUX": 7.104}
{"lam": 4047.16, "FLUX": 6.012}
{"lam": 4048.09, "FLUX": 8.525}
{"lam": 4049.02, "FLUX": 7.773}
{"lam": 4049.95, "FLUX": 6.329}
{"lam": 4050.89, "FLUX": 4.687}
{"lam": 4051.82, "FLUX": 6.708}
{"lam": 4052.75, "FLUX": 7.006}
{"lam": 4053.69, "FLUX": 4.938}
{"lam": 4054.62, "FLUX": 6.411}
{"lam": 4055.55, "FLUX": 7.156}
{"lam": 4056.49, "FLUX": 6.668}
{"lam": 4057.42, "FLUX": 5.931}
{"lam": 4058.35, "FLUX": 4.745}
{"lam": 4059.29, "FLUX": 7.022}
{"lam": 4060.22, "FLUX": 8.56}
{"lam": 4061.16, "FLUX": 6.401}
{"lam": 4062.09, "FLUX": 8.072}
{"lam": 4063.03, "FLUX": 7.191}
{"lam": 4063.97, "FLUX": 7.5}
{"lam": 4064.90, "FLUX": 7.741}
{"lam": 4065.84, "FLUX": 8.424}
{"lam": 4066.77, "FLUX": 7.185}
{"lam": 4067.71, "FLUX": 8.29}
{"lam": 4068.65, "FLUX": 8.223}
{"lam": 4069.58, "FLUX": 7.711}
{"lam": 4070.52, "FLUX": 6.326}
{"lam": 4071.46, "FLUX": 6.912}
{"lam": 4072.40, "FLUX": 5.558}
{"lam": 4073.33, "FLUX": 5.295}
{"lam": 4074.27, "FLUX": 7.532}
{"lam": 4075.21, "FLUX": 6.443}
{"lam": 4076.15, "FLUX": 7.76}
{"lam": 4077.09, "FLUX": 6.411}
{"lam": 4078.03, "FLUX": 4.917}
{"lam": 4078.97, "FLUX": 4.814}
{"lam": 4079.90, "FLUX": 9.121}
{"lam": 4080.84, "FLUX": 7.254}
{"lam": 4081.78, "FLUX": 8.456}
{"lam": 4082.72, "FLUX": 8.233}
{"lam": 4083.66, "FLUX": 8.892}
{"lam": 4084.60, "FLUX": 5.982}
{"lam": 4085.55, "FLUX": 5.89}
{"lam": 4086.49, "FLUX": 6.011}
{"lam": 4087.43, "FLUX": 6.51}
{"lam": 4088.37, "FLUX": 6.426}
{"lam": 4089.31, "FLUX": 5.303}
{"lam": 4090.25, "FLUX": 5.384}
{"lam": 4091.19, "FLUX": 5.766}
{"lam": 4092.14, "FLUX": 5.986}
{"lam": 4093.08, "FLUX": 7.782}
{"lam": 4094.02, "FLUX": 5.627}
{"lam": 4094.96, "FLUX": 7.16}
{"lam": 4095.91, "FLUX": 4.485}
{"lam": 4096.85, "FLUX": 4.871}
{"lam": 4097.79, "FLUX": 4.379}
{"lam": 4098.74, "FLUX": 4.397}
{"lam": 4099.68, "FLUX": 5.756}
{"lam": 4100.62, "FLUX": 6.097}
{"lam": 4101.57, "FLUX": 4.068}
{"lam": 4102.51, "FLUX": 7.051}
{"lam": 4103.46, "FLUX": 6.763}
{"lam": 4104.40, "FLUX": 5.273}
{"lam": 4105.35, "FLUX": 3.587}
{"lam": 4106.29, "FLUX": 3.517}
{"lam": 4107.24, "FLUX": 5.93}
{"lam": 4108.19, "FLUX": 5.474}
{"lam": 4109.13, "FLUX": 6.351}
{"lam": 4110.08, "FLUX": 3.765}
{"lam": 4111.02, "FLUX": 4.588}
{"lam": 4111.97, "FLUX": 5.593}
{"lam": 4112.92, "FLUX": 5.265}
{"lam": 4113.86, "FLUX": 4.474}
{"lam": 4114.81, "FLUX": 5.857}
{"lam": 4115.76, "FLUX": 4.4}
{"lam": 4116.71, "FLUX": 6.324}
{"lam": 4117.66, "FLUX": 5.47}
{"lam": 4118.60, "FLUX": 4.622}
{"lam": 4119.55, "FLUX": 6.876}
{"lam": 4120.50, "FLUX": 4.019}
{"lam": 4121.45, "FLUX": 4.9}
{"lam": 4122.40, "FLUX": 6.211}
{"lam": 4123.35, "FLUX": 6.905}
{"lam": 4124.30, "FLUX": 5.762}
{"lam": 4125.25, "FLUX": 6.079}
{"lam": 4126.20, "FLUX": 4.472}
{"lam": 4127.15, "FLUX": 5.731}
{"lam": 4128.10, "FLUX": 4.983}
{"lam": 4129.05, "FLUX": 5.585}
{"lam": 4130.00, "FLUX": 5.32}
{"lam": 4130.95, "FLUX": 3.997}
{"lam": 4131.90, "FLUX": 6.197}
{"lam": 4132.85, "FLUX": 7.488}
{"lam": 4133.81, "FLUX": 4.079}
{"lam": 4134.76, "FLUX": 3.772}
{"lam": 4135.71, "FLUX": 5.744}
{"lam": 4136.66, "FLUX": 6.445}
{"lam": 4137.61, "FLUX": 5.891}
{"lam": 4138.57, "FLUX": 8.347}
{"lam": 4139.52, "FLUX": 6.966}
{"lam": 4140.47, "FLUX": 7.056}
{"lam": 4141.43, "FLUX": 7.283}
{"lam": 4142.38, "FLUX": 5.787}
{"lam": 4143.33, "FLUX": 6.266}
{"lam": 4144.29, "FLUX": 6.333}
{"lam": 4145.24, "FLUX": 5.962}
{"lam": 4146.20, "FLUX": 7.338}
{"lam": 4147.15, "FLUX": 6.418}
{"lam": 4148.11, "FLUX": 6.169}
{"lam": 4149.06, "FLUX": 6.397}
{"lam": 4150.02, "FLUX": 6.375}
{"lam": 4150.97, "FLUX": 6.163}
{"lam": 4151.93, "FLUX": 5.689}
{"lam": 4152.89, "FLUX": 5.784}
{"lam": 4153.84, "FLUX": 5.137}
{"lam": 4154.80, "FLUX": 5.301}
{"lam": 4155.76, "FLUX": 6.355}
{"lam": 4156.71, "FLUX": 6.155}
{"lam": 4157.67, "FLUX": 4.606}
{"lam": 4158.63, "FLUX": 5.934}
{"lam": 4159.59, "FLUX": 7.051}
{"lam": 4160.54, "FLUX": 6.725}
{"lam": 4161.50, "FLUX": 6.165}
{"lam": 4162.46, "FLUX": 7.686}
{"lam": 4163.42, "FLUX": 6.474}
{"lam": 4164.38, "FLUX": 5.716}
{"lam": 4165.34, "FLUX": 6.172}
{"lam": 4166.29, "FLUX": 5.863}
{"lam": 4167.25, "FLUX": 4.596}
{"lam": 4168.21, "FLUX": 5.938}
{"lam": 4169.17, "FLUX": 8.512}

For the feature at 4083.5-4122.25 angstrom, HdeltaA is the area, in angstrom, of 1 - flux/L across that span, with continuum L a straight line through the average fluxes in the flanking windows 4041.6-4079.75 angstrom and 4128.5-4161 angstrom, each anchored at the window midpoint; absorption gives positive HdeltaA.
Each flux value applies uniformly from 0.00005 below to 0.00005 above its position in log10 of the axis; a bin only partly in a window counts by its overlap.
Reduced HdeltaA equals 5.6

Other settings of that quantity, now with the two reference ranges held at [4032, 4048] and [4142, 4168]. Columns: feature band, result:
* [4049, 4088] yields -0.67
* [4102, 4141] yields 4.95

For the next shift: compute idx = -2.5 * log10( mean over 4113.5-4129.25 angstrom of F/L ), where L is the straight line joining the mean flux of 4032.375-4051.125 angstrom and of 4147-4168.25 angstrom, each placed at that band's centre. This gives 0.16 mag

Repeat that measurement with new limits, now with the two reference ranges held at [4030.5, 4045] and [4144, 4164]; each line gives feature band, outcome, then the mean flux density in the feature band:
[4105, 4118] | 0.267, 5.05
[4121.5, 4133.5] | 0.124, 5.67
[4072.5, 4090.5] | -0.002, 6.66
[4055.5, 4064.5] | -0.022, 6.92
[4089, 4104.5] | 0.157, 5.67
